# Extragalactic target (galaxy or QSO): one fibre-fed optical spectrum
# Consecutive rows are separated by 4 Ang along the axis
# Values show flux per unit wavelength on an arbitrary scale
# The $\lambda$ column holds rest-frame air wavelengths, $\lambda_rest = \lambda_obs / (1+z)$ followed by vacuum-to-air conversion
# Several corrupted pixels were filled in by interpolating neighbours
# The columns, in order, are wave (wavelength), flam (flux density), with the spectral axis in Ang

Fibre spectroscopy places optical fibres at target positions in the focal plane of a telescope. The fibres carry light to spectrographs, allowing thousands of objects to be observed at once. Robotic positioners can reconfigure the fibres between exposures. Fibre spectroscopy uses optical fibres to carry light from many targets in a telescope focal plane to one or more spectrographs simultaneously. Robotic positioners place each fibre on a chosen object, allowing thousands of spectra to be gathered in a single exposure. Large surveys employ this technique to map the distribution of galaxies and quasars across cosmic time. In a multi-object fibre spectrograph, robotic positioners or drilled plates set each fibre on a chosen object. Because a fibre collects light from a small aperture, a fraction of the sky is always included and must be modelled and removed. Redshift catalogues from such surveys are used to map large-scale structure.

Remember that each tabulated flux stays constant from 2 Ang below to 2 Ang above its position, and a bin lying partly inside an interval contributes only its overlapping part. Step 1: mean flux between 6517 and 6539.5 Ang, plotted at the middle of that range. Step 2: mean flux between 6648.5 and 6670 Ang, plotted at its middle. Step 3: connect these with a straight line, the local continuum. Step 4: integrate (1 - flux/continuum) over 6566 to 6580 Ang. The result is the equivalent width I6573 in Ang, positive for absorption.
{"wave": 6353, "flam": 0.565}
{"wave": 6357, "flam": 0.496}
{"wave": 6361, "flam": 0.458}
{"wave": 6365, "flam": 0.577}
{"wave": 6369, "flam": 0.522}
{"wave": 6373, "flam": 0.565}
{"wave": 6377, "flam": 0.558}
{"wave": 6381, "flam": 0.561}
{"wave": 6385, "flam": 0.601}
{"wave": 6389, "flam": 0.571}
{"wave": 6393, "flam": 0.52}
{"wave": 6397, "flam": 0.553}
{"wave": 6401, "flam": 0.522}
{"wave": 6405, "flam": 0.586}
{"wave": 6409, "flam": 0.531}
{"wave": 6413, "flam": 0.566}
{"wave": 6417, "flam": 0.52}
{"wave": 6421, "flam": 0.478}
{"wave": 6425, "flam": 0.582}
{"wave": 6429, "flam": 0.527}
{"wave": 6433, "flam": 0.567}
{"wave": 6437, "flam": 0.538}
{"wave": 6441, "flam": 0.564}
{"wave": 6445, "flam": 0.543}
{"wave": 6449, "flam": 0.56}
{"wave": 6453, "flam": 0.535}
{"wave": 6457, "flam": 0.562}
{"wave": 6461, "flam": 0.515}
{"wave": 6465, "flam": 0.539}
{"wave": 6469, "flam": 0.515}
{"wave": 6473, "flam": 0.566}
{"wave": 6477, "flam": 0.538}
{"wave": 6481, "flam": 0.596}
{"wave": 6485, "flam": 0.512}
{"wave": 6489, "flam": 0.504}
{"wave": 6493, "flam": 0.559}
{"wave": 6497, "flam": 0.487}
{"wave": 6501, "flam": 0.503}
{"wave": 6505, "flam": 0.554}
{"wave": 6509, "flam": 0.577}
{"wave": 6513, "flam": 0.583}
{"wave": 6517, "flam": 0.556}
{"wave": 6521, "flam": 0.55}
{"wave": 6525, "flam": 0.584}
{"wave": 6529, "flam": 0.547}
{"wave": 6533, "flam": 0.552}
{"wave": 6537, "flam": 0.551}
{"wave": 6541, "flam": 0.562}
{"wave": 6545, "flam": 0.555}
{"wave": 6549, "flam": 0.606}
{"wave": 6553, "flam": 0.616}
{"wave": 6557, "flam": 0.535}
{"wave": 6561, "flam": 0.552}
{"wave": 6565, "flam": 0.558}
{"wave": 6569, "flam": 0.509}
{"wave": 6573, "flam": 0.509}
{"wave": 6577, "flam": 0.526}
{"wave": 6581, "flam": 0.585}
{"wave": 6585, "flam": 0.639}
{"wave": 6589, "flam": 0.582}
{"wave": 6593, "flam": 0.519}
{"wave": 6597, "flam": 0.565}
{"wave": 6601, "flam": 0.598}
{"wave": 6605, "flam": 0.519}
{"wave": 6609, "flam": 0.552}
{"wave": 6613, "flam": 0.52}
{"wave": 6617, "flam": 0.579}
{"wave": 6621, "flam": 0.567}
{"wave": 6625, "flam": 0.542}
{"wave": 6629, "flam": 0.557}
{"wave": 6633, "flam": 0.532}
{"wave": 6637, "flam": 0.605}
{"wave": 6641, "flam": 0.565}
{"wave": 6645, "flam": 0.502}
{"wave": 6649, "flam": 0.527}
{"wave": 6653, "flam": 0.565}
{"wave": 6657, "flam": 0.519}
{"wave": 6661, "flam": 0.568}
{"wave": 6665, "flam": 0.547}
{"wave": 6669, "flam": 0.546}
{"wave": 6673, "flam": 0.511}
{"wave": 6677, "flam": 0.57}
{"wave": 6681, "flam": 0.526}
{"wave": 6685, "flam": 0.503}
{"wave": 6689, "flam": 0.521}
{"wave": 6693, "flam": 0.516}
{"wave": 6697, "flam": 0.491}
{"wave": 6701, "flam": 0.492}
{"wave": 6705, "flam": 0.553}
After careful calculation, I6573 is 0.8 Ang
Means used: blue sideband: 0.557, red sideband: 0.547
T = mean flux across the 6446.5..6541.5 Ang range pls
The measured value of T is 0.546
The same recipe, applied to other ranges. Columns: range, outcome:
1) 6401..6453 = 0.545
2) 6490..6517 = 0.543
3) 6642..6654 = 0.531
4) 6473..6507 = 0.534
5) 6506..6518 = 0.572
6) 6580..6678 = 0.555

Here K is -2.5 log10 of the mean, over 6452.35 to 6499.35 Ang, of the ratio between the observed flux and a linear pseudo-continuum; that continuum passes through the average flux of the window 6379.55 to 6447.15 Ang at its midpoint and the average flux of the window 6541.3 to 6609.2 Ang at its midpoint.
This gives 0.04 mag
